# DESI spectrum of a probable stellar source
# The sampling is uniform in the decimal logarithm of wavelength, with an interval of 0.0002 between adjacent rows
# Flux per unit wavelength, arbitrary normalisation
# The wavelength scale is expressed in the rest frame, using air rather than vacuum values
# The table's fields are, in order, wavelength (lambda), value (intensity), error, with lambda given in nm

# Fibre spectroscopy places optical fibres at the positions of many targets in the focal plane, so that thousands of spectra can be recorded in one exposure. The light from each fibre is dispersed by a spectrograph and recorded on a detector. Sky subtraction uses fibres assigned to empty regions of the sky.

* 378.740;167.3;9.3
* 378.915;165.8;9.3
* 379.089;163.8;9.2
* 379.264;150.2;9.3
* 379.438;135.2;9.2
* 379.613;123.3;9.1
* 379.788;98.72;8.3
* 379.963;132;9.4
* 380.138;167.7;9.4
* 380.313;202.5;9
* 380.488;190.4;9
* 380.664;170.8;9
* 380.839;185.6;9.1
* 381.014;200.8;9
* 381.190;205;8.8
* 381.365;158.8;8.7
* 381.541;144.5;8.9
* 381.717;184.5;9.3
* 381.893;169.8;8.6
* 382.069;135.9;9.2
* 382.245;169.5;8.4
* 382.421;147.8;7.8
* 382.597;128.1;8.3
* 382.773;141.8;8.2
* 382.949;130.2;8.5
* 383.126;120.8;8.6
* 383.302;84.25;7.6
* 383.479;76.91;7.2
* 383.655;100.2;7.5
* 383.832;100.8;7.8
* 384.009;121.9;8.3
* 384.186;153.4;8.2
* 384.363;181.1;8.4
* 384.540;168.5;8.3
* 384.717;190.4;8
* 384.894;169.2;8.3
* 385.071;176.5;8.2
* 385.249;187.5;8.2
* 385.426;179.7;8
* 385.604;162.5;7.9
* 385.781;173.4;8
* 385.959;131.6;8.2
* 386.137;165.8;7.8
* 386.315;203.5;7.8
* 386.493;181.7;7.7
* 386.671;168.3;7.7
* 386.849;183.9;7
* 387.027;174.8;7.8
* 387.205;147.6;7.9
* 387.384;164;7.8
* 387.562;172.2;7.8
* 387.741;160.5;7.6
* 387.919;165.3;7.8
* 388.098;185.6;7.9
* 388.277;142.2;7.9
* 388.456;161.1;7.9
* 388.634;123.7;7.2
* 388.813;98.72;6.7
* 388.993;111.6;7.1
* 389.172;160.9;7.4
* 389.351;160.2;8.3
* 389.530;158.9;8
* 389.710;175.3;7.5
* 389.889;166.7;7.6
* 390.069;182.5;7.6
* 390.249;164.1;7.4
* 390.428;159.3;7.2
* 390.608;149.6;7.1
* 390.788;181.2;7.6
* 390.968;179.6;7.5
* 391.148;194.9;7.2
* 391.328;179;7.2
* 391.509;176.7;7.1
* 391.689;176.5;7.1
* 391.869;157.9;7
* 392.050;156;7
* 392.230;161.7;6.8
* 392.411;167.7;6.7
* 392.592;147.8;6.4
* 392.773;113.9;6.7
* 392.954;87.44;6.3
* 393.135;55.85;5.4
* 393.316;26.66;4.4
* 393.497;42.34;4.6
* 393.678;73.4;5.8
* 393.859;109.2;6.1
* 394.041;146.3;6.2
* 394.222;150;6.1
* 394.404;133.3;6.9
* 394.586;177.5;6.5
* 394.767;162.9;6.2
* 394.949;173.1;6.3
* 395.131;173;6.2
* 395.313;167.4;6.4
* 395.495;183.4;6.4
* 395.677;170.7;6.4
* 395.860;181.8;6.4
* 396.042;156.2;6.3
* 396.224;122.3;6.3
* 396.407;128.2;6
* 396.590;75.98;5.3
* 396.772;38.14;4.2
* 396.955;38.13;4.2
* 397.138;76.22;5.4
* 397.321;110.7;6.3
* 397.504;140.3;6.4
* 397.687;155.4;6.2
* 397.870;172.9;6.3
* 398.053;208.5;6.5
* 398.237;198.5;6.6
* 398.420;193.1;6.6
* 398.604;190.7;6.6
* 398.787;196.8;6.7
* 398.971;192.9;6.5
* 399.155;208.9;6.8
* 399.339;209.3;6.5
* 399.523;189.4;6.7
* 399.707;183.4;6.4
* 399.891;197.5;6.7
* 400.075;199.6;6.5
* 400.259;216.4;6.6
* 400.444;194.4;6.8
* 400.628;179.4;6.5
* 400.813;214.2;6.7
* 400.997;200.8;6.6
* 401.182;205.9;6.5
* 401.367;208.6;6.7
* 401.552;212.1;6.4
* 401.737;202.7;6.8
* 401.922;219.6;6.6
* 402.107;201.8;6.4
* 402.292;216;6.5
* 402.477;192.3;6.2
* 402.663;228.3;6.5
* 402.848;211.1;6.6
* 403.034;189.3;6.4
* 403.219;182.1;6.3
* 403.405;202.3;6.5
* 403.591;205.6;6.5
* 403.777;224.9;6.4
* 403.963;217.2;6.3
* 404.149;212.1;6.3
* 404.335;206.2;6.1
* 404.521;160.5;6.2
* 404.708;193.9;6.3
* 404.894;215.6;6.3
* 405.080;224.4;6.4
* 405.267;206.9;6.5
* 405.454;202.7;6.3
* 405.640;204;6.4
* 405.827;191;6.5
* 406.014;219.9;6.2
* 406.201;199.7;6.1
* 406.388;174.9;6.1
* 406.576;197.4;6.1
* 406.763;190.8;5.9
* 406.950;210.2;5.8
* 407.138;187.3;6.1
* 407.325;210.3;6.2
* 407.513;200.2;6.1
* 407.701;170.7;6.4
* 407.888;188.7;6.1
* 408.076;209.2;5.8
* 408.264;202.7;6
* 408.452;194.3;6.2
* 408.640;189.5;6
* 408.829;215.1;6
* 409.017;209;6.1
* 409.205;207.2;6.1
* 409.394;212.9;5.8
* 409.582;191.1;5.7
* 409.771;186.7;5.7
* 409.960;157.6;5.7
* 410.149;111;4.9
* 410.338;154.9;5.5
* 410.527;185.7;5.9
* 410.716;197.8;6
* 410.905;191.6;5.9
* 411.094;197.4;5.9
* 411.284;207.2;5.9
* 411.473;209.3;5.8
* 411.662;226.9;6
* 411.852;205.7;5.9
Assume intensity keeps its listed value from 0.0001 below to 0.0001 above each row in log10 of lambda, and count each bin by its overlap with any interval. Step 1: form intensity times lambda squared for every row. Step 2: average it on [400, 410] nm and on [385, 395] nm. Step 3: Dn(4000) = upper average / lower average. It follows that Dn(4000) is 1.43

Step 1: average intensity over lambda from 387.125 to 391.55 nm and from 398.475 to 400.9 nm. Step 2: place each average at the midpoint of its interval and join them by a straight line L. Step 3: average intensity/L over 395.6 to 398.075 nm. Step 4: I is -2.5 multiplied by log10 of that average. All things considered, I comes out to 0.45 mag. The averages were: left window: 161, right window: 198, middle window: 124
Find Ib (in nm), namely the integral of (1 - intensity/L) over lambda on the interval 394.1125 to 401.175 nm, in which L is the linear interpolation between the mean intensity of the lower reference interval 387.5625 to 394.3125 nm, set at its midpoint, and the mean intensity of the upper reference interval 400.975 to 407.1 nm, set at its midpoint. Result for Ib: 0.40 nm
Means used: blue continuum 144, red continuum 204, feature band 165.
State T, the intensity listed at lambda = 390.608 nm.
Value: 149.6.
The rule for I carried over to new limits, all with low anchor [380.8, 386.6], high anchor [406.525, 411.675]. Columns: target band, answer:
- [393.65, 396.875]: 0.22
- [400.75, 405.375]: -0.12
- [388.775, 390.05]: 0.09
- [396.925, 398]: 0.38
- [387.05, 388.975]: 0.07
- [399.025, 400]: -0.11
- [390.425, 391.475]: -0.06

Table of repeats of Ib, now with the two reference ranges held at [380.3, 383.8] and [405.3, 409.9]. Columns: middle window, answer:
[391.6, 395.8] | 0.89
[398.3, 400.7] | -0.17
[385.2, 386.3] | -0.08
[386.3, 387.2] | -0.10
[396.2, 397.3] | 0.61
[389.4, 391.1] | -0.03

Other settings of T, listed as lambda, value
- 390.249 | 164.1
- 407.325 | 210.3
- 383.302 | 84.25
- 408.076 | 209.2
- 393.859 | 109.2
